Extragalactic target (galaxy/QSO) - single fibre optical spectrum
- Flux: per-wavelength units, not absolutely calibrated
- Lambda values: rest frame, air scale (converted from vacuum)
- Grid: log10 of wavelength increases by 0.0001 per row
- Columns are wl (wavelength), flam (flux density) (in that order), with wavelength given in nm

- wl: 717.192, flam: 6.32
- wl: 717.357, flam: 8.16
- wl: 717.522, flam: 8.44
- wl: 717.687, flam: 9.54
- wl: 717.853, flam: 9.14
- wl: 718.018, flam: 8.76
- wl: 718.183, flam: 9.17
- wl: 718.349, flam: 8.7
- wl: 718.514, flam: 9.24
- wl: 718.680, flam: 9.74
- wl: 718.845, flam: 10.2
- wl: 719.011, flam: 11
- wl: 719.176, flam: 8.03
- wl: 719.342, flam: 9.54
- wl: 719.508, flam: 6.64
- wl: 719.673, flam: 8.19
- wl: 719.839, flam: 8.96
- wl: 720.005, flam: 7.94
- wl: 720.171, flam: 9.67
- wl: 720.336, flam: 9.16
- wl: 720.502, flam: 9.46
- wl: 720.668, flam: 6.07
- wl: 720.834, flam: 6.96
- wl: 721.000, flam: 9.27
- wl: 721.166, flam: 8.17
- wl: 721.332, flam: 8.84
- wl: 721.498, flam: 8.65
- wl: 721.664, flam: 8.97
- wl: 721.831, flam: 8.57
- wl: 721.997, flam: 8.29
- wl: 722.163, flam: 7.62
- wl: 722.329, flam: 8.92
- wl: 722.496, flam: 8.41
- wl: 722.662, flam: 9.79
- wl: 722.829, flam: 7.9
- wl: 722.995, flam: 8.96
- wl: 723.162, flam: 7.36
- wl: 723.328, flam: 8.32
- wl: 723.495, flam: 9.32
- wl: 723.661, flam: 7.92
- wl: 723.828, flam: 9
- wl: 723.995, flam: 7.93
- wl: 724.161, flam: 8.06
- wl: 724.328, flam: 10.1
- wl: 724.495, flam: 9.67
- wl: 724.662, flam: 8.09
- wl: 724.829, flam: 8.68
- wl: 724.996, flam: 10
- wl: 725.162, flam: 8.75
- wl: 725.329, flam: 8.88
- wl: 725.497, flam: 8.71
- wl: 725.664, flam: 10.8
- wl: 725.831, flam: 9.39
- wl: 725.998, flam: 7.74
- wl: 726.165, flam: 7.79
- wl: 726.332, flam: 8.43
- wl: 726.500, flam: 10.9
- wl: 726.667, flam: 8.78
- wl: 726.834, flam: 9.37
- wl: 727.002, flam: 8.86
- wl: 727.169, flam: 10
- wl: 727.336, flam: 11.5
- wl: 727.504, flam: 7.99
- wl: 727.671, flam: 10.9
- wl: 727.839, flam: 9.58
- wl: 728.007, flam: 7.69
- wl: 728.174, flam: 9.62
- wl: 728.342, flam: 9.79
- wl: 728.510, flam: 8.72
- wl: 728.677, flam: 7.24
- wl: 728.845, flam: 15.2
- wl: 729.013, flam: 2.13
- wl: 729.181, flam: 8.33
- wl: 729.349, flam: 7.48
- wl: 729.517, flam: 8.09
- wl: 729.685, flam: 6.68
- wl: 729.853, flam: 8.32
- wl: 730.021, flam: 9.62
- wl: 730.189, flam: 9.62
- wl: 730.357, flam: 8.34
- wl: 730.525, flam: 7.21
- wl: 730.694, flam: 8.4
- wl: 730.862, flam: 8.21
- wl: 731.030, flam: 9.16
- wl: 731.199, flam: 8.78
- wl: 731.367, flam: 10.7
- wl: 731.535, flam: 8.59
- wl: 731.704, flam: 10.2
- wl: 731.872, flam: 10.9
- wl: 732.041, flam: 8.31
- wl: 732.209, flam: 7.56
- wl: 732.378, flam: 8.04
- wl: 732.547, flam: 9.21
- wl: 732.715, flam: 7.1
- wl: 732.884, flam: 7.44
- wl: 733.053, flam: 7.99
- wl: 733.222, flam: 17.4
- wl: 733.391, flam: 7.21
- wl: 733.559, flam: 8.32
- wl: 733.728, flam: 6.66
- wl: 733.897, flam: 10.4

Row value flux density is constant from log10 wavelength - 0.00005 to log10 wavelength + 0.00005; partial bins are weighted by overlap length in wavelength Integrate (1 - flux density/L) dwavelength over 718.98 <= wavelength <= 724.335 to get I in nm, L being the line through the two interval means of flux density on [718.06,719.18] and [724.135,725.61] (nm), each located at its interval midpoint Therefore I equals 0.46 nm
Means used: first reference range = 9.52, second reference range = 9.06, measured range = 8.5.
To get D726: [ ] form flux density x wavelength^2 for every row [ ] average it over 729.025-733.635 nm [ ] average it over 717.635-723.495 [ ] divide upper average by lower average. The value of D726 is 1.03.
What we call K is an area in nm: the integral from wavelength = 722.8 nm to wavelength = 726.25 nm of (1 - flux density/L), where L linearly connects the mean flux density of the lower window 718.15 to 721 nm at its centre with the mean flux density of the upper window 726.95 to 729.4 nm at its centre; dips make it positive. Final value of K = 0.06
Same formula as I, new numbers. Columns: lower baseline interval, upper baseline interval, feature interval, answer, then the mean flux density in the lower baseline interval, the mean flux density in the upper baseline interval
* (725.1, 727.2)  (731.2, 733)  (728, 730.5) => 0.135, 9.09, 8.79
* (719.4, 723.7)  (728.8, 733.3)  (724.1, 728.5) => -0.324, 8.41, 8.79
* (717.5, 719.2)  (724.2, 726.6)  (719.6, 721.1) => 0.141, 9.34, 9.11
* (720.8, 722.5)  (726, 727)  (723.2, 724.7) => -0.001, 8.47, 8.93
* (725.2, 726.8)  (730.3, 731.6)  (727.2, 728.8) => -0.089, 9.05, 8.68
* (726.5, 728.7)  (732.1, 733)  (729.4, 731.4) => -0.002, 9.36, 7.89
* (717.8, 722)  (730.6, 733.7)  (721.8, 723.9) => 0.079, 8.75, 9.03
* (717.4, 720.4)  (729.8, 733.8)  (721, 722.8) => 0.068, 8.99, 8.9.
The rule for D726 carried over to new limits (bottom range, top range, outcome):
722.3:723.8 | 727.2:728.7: 1.11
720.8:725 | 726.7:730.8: 1.04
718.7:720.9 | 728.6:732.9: 1.01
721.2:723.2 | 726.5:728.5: 1.13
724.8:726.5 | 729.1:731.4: 0.95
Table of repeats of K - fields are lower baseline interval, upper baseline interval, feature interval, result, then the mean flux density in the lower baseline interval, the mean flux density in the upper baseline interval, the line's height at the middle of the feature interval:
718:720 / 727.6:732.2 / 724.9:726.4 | -0.015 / 8.98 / 8.78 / 8.86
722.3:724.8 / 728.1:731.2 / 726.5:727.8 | -0.179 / 8.64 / 8.46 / 8.53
